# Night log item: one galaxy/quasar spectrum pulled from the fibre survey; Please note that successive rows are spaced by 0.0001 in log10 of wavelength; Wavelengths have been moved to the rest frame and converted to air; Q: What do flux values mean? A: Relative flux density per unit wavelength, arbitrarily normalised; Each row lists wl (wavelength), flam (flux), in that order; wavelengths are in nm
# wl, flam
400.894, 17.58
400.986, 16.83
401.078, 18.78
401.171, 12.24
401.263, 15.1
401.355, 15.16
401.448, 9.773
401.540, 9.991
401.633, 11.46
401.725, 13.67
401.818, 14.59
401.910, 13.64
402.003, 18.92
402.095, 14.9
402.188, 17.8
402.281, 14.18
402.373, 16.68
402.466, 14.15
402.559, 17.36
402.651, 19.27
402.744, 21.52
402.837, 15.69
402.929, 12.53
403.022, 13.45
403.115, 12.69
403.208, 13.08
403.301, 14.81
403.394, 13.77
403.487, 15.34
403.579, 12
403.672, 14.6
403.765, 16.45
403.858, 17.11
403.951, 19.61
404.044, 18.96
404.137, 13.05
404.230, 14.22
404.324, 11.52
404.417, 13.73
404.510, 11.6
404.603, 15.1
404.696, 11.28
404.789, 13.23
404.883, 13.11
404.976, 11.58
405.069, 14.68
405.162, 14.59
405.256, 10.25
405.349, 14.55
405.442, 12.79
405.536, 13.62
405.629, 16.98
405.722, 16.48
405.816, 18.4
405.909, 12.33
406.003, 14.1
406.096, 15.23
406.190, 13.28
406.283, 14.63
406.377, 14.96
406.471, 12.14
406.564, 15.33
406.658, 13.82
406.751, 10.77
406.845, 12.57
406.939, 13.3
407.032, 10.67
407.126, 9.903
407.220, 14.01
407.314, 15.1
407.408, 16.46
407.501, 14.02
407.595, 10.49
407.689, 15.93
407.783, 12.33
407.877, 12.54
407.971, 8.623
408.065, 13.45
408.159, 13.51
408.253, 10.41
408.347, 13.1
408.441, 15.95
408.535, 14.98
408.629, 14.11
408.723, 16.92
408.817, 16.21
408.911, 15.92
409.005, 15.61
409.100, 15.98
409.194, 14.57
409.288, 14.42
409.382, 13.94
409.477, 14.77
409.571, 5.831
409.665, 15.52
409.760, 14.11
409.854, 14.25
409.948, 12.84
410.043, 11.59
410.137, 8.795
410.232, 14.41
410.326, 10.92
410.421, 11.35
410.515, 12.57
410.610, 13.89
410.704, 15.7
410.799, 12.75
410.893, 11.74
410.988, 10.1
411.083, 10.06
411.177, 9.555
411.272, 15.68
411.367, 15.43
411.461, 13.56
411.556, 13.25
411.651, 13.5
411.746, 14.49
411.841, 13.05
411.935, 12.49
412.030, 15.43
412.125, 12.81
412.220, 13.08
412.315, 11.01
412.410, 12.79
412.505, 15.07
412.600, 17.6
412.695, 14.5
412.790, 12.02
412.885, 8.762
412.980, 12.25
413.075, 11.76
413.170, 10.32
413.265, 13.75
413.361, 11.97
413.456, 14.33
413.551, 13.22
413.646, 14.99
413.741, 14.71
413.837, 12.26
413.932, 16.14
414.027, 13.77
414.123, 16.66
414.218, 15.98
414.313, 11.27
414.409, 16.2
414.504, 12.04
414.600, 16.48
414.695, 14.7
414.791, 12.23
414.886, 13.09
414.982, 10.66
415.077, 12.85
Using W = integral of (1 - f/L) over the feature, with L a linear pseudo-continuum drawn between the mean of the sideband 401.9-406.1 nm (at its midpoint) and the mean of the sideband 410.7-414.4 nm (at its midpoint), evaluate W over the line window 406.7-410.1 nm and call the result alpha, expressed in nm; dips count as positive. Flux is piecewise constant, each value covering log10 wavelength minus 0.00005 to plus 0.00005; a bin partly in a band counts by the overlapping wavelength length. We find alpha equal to 0.14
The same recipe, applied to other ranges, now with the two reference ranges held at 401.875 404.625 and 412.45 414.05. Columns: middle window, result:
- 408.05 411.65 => 0.17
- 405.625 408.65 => 0.20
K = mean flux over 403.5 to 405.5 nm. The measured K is 14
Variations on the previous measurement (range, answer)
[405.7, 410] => 13.8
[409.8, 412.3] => 12.8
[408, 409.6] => 14.1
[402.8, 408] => 13.8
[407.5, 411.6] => 13.2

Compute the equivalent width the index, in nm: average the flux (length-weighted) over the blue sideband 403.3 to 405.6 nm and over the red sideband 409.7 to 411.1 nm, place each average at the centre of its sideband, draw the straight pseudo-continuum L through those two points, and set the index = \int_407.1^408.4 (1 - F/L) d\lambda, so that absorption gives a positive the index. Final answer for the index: 0.024 nm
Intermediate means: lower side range 14.1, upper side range 12.4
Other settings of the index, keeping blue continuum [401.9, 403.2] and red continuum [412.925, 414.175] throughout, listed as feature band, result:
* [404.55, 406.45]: 0.15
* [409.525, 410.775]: 0.16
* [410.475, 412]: 0.11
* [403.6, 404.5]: 0.02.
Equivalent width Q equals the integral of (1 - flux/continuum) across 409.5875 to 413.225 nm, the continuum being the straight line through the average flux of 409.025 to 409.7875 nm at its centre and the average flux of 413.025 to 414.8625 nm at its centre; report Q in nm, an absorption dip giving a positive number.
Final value 0.25 nm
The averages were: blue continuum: 13.7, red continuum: 13.8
